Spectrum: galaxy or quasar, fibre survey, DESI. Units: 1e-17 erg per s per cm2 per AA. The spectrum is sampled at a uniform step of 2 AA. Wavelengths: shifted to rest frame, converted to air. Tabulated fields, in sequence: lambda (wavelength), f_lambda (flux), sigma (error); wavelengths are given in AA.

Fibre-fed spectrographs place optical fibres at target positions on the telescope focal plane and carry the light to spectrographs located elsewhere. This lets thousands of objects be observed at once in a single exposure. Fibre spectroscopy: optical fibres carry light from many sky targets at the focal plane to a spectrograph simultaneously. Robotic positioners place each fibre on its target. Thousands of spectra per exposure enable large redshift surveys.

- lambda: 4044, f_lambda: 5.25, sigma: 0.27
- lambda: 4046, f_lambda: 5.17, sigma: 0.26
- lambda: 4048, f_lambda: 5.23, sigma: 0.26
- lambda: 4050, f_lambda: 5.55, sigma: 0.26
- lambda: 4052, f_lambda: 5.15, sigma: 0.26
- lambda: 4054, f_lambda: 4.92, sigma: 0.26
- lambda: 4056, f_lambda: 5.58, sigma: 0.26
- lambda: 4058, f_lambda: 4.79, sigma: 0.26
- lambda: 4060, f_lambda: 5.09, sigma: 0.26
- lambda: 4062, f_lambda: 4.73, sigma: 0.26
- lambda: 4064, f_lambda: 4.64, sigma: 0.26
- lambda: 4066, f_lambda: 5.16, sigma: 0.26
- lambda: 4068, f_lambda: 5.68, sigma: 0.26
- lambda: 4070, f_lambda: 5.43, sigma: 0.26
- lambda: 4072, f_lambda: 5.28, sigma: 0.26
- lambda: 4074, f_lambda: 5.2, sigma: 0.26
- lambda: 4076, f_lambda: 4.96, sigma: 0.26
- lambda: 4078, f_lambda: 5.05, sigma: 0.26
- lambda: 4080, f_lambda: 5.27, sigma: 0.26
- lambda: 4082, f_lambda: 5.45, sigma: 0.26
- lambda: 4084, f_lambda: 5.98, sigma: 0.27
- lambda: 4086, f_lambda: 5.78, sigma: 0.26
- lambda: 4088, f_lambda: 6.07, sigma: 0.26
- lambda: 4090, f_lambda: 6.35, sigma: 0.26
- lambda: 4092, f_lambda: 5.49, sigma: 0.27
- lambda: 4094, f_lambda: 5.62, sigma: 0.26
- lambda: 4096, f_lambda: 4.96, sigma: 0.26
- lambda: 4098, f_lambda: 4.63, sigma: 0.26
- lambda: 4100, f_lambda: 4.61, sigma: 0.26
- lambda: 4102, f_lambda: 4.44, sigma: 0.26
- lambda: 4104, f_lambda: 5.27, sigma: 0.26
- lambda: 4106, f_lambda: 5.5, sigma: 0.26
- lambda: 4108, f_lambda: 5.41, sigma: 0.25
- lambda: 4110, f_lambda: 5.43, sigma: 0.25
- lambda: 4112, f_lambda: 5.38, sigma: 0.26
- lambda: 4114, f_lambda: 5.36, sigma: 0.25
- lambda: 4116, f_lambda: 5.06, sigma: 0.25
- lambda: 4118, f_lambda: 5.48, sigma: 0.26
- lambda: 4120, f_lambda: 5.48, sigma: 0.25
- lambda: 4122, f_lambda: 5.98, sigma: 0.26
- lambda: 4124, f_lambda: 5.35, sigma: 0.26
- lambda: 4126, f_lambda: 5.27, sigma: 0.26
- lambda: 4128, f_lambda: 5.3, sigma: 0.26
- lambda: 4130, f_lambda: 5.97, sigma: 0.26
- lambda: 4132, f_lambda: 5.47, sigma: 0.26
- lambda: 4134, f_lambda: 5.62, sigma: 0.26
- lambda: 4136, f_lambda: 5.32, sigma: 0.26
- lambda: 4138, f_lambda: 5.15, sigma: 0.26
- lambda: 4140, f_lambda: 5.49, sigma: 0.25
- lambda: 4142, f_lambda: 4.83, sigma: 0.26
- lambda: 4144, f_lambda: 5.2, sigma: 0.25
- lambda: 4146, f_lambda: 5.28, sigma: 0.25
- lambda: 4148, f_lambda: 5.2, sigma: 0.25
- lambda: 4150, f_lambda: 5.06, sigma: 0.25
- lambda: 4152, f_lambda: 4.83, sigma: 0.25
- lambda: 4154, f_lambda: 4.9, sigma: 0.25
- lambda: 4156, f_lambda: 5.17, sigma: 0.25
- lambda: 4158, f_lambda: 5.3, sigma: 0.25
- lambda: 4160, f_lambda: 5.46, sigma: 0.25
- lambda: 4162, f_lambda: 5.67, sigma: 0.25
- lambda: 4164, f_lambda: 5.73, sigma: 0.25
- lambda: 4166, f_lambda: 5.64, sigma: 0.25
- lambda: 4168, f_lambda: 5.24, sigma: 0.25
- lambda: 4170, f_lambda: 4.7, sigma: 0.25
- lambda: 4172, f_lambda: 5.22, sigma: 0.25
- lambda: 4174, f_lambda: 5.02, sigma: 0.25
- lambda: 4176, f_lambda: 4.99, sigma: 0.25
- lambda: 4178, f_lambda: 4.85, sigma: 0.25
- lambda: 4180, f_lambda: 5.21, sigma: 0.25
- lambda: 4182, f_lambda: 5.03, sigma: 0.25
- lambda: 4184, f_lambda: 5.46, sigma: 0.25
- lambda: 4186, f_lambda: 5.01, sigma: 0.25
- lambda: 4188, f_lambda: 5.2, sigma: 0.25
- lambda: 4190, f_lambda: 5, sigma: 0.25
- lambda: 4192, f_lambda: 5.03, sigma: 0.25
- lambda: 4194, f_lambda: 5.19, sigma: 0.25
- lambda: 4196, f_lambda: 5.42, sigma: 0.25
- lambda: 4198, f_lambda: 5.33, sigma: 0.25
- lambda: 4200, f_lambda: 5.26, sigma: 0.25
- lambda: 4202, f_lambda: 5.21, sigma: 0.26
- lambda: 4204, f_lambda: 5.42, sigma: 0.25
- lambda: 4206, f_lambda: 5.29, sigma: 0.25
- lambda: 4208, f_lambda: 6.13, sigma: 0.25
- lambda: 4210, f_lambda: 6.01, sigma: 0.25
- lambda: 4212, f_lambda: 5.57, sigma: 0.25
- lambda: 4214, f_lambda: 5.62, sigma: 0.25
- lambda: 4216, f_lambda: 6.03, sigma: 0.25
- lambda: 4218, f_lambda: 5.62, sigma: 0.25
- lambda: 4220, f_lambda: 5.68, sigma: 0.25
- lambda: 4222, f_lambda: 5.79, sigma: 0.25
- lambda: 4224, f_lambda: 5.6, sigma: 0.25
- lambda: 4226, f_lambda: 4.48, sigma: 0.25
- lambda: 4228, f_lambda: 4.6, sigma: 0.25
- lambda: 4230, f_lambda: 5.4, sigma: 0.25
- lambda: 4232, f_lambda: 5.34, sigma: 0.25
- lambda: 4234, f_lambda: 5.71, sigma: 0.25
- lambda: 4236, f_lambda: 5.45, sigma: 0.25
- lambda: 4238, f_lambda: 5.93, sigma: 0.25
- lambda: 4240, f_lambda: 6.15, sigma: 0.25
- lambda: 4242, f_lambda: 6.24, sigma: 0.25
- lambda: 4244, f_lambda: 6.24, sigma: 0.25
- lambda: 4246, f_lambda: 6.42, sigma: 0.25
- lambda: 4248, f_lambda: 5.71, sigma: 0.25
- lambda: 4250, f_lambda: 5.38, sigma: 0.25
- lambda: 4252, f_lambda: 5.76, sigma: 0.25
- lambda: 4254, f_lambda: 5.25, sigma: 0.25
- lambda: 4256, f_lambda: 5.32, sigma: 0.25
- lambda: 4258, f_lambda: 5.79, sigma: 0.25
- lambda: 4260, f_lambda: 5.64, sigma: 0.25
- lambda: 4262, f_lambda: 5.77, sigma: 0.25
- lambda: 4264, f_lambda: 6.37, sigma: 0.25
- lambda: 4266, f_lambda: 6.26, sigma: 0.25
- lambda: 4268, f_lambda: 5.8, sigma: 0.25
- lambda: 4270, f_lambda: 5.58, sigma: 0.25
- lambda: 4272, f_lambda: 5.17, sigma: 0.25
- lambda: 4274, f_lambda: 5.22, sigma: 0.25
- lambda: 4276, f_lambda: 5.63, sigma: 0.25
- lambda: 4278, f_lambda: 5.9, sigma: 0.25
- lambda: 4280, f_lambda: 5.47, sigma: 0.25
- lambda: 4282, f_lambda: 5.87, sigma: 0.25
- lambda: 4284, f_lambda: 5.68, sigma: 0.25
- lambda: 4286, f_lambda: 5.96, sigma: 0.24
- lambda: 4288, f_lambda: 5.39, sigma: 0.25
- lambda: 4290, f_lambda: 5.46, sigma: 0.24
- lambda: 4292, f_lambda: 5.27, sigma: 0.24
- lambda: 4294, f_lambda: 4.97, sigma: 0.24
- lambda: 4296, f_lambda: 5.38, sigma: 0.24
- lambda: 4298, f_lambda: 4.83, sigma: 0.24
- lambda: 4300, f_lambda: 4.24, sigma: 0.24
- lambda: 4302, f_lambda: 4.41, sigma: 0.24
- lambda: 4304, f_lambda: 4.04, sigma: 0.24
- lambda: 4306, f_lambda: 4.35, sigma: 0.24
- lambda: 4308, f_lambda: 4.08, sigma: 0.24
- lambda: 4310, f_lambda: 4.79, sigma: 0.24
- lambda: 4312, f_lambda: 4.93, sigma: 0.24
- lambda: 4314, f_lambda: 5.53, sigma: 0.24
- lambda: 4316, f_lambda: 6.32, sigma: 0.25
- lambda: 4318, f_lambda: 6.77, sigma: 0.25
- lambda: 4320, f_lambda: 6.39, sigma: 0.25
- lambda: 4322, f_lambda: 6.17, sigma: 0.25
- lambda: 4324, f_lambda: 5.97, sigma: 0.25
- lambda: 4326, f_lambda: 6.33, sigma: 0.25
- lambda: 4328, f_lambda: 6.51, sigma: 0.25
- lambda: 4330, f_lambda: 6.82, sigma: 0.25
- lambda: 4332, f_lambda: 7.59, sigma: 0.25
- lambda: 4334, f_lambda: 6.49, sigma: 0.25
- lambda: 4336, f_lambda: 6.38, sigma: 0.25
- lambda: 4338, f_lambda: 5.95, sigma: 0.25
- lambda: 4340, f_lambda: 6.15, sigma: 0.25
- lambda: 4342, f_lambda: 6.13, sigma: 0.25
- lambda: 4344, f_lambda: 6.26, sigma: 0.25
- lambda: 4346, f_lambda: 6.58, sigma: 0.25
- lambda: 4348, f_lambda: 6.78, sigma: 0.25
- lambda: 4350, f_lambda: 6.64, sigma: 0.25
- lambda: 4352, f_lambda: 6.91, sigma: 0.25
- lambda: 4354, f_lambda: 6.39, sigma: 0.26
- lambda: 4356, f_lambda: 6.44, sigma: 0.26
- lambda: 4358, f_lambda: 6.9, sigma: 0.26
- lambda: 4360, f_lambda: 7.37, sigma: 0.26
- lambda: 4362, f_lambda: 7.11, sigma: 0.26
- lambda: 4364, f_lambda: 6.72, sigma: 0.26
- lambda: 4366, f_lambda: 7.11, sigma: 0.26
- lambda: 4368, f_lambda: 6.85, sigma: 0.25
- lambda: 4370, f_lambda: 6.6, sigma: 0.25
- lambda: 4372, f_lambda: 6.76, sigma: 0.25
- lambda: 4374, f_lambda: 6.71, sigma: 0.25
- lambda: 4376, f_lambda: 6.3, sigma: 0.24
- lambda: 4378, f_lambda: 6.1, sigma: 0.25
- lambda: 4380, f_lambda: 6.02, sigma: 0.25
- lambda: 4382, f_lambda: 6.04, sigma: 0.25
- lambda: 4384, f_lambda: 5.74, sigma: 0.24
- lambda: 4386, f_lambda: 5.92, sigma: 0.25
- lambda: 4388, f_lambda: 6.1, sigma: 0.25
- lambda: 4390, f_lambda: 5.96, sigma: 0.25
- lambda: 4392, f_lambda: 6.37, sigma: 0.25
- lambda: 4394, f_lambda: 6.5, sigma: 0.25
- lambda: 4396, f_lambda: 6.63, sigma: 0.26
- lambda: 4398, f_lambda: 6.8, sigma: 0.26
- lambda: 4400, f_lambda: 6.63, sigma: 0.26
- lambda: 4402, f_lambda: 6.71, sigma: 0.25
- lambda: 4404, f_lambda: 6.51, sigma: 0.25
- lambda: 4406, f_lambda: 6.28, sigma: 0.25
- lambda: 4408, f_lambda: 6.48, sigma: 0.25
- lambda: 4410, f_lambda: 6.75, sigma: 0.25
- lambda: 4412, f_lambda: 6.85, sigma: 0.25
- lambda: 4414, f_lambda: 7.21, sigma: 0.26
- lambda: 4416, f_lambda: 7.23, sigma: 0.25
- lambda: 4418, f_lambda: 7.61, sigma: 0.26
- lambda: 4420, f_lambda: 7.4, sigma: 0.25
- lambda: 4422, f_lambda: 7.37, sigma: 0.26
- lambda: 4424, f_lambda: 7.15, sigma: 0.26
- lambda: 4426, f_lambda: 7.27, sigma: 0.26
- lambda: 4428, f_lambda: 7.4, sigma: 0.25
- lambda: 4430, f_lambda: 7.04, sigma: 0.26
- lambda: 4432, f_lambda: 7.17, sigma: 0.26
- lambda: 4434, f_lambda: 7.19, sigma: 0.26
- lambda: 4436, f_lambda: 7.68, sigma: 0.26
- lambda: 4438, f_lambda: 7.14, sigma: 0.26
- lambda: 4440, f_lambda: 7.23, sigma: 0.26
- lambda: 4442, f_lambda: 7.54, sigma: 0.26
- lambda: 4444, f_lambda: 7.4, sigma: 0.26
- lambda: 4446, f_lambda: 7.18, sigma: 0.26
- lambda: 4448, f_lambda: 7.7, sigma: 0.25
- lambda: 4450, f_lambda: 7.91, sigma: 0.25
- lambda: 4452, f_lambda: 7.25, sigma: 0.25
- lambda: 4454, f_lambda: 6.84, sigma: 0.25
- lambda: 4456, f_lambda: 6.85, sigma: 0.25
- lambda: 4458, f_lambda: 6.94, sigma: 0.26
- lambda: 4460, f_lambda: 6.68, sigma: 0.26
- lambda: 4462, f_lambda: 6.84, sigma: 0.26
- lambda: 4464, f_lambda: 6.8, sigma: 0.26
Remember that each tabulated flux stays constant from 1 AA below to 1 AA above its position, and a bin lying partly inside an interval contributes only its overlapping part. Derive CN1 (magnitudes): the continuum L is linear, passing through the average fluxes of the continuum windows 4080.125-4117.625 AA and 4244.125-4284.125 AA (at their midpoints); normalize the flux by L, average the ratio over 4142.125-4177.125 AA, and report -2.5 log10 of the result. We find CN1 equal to 0.06 mag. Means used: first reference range 5.38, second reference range 5.71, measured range 5.2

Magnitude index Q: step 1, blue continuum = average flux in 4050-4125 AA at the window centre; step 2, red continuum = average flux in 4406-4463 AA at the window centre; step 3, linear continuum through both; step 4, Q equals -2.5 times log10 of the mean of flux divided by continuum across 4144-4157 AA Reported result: 0.11 mag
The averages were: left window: 5.3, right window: 7.17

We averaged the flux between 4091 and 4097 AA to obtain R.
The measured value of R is 5.36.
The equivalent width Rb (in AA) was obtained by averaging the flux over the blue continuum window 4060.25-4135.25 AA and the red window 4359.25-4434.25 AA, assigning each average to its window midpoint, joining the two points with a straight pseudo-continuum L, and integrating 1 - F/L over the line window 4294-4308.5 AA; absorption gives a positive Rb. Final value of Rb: 4.1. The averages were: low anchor 5.35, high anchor 6.73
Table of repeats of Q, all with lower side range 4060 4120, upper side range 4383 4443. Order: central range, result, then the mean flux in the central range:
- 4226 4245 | 0.074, 5.61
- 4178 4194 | 0.128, 5.12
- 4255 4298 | 0.111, 5.6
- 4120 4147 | 0.020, 5.41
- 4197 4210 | 0.070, 5.48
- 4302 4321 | 0.221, 5.2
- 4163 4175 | 0.084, 5.26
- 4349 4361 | -0.031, 6.78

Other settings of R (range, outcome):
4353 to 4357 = 6.42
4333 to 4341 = 6.24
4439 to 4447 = 7.34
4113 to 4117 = 5.21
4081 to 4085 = 5.71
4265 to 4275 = 5.61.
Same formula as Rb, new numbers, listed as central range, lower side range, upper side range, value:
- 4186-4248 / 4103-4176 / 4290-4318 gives -4.78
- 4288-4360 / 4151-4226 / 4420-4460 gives 5.79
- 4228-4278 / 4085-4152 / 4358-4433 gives 2.54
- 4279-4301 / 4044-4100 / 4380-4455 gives 3.46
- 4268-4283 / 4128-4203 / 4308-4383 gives 0.96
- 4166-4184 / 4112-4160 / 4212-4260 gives 1.15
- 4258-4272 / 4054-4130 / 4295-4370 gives 0.05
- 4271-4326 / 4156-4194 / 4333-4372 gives 7.40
